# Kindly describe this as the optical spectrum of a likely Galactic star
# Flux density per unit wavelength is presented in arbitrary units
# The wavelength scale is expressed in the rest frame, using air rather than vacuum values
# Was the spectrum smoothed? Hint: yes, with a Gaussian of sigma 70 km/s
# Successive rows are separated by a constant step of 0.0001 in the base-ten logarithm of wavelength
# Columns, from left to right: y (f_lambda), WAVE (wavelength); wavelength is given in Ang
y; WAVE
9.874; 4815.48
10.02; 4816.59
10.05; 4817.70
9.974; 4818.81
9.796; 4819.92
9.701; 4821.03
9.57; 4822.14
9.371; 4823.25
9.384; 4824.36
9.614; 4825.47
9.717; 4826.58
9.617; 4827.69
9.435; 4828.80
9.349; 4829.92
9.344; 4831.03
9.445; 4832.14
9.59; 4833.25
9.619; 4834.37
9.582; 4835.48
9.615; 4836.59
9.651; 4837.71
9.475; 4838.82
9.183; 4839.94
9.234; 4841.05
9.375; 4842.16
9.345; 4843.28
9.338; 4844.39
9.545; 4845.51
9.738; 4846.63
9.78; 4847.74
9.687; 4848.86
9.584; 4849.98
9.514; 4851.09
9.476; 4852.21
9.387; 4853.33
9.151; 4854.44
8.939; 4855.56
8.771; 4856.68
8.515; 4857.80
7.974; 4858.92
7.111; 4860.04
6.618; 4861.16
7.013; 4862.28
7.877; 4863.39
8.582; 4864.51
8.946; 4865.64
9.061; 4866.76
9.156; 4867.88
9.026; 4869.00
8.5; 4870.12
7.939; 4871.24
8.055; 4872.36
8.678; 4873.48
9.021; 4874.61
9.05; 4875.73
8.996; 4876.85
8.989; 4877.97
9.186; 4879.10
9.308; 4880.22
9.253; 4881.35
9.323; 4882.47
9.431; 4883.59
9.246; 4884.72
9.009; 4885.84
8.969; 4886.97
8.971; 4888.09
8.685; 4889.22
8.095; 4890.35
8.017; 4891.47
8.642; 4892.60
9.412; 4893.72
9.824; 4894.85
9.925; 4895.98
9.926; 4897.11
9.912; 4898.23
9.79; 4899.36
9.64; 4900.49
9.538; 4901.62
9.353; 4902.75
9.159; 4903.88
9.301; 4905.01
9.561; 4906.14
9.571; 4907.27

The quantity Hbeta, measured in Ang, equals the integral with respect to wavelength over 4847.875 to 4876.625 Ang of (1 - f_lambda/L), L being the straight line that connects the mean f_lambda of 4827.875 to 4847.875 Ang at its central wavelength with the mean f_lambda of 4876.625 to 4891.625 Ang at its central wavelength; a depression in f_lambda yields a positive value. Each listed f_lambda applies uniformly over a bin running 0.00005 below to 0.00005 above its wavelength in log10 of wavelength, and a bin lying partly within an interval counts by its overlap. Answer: 1.79 Ang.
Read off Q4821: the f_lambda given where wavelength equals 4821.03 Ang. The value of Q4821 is 9.701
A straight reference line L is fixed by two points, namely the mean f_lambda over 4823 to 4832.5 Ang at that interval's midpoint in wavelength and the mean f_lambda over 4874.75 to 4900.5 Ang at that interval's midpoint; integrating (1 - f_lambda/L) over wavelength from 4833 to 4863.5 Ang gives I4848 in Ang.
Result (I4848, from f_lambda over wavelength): 1.14 Ang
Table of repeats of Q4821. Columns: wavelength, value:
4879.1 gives 9.186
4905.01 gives 9.301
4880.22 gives 9.308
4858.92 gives 7.974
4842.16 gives 9.375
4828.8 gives 9.435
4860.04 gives 7.111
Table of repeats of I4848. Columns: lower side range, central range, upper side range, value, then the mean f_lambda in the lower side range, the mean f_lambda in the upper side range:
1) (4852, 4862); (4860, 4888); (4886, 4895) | -0.4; 8.36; 8.79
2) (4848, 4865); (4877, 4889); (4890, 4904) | -0.1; 8.57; 9.35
